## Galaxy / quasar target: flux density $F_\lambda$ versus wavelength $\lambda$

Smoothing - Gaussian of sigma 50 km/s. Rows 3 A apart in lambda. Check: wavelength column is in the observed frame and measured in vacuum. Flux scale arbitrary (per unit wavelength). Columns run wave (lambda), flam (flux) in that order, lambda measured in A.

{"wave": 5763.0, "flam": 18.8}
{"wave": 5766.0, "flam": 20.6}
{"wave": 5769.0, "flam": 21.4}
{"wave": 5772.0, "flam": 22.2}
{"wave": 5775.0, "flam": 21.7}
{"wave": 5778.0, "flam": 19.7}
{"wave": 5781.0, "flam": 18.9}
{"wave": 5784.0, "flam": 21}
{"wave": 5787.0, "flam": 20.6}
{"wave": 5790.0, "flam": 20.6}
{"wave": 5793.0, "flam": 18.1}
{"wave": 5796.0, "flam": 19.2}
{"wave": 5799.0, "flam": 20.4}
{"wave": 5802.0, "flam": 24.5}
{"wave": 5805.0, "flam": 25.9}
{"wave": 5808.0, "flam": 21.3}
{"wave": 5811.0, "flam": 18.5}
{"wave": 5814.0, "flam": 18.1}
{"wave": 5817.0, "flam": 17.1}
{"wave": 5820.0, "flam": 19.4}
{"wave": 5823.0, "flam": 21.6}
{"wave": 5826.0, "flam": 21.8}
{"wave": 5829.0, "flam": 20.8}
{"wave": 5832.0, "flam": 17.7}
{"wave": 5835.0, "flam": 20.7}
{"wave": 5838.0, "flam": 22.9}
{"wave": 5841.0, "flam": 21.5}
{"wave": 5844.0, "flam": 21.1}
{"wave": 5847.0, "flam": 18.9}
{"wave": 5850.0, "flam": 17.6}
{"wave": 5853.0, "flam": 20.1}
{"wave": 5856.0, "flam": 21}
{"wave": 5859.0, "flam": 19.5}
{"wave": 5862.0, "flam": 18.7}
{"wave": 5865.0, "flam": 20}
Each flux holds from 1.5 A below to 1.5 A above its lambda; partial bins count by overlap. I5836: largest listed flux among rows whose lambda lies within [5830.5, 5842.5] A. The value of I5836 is 22.9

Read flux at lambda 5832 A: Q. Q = 17.7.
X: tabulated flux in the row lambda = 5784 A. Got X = 21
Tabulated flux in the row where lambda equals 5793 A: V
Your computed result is 18.1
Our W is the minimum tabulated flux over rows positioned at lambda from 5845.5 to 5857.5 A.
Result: 17.6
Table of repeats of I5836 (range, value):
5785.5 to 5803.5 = 24.5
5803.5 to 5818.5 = 25.9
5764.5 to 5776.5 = 22.2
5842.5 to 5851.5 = 21.1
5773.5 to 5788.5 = 21.7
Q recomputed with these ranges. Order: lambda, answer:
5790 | 20.6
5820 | 19.4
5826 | 21.8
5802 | 24.5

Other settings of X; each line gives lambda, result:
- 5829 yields 20.8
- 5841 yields 21.5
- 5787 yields 20.6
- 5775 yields 21.7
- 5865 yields 20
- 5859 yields 19.5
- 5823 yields 21.6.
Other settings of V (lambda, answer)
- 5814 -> 18.1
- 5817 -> 17.1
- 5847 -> 18.9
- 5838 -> 22.9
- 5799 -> 20.4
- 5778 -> 19.7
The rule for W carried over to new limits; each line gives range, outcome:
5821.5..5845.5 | 17.7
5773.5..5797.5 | 18.1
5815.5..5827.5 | 17.1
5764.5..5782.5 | 18.9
